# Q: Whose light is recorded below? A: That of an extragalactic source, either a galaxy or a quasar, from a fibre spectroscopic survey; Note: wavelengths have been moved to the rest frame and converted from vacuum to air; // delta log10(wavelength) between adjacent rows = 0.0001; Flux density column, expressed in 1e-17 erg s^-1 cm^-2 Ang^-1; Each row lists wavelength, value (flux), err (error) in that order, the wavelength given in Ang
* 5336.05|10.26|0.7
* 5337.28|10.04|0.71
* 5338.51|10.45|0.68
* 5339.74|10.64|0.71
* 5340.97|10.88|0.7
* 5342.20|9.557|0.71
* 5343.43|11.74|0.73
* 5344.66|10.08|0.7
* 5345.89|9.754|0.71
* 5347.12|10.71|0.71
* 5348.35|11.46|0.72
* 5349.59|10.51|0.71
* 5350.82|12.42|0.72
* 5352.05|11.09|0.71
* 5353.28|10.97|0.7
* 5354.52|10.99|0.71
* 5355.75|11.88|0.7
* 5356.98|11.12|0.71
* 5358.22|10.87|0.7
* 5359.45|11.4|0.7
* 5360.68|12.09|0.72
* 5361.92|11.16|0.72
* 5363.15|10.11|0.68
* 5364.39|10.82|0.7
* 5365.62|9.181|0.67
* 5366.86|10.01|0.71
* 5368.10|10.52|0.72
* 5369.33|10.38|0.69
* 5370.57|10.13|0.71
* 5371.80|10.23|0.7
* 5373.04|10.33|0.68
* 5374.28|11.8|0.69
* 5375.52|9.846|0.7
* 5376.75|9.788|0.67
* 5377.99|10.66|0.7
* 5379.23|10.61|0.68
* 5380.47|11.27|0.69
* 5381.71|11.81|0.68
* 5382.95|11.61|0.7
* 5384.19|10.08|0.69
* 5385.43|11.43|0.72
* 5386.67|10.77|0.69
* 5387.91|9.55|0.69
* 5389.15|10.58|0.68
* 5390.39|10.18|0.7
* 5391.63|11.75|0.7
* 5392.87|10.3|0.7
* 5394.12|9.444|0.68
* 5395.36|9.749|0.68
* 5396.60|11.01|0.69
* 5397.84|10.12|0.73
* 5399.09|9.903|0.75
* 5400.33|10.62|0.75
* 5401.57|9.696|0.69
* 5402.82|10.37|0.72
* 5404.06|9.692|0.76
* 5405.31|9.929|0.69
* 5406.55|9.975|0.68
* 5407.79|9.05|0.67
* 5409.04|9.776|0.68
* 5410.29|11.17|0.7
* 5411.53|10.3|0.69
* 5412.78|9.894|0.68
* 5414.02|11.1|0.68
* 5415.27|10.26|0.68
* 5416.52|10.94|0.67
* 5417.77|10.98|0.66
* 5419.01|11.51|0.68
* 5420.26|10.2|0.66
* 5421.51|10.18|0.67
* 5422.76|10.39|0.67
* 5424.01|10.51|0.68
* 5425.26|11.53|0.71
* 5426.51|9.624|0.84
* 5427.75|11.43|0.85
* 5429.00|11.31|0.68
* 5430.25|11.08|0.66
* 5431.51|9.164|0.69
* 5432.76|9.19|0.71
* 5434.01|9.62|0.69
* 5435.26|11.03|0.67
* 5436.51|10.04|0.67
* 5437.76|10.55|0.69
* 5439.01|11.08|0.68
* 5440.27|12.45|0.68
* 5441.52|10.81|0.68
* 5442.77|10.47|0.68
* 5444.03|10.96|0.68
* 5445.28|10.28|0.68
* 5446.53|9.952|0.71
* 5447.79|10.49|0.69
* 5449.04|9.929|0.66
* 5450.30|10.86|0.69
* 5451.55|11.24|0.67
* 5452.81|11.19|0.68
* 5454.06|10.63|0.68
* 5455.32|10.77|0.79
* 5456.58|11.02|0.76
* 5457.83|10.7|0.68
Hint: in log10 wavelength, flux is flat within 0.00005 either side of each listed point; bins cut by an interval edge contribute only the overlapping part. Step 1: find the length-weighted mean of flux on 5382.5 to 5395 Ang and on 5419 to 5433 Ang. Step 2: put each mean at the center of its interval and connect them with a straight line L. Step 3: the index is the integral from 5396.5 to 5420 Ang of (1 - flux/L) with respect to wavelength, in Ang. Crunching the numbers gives 0.4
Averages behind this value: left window 10.5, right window 10.5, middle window 10.3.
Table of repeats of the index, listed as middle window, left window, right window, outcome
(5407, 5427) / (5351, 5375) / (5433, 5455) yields 0.5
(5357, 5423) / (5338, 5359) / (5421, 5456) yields 1.7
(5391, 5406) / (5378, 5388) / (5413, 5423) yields 0.8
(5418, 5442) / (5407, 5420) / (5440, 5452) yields -0.1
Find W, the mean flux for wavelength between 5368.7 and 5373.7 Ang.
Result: 10.3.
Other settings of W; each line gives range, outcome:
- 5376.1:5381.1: 10.6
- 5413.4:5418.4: 10.8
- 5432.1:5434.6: 9.41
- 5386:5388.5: 10.2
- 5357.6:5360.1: 11.2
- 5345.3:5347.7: 10.2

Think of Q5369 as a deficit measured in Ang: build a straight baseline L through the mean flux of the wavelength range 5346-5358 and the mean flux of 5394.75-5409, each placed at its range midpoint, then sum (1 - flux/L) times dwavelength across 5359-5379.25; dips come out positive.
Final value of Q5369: 0.4 Ang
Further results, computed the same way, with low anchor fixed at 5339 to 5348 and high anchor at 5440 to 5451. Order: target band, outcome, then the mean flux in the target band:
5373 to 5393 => -0.35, 10.8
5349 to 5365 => -1.00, 11.2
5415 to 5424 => -0.03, 10.6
